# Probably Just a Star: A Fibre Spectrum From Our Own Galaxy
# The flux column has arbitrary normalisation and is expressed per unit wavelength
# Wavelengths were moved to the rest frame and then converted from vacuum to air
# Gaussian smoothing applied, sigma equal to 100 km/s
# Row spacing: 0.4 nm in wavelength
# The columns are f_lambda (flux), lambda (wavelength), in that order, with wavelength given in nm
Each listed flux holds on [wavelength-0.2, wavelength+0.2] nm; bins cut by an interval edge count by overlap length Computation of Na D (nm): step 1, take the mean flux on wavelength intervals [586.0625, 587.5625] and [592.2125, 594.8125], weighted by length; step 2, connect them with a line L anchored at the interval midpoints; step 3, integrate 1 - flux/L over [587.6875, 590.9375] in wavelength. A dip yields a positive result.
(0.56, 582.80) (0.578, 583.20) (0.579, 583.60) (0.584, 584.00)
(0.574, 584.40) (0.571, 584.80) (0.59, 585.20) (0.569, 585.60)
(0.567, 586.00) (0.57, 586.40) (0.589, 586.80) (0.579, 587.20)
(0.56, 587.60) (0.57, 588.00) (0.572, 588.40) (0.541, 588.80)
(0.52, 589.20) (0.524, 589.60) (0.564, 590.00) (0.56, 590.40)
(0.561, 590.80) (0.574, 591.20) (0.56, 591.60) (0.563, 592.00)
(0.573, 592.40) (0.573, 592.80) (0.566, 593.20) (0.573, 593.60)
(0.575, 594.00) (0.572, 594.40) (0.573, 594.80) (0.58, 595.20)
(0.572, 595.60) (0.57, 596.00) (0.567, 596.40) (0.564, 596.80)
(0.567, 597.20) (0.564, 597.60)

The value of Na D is 0.13 nm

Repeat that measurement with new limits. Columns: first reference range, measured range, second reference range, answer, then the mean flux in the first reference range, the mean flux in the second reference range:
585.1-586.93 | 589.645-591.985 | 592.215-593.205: 0.05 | 0.576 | 0.572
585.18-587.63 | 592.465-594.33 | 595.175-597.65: 0.00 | 0.575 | 0.569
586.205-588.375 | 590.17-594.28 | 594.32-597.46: 0.03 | 0.573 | 0.57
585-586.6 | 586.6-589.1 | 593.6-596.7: 0.03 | 0.574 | 0.572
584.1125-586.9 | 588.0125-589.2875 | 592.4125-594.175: 0.05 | 0.575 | 0.572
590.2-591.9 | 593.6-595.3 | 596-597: -0.03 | 0.564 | 0.566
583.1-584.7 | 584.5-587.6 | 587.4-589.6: -0.06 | 0.578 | 0.55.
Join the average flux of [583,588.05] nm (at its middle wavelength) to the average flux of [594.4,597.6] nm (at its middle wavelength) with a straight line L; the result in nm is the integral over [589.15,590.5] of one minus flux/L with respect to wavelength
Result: 0.07 nm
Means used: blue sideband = 0.576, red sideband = 0.57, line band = 0.543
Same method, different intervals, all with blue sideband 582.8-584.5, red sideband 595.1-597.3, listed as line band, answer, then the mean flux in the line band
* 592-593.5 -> 0.005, 0.57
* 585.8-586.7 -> 0.007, 0.571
